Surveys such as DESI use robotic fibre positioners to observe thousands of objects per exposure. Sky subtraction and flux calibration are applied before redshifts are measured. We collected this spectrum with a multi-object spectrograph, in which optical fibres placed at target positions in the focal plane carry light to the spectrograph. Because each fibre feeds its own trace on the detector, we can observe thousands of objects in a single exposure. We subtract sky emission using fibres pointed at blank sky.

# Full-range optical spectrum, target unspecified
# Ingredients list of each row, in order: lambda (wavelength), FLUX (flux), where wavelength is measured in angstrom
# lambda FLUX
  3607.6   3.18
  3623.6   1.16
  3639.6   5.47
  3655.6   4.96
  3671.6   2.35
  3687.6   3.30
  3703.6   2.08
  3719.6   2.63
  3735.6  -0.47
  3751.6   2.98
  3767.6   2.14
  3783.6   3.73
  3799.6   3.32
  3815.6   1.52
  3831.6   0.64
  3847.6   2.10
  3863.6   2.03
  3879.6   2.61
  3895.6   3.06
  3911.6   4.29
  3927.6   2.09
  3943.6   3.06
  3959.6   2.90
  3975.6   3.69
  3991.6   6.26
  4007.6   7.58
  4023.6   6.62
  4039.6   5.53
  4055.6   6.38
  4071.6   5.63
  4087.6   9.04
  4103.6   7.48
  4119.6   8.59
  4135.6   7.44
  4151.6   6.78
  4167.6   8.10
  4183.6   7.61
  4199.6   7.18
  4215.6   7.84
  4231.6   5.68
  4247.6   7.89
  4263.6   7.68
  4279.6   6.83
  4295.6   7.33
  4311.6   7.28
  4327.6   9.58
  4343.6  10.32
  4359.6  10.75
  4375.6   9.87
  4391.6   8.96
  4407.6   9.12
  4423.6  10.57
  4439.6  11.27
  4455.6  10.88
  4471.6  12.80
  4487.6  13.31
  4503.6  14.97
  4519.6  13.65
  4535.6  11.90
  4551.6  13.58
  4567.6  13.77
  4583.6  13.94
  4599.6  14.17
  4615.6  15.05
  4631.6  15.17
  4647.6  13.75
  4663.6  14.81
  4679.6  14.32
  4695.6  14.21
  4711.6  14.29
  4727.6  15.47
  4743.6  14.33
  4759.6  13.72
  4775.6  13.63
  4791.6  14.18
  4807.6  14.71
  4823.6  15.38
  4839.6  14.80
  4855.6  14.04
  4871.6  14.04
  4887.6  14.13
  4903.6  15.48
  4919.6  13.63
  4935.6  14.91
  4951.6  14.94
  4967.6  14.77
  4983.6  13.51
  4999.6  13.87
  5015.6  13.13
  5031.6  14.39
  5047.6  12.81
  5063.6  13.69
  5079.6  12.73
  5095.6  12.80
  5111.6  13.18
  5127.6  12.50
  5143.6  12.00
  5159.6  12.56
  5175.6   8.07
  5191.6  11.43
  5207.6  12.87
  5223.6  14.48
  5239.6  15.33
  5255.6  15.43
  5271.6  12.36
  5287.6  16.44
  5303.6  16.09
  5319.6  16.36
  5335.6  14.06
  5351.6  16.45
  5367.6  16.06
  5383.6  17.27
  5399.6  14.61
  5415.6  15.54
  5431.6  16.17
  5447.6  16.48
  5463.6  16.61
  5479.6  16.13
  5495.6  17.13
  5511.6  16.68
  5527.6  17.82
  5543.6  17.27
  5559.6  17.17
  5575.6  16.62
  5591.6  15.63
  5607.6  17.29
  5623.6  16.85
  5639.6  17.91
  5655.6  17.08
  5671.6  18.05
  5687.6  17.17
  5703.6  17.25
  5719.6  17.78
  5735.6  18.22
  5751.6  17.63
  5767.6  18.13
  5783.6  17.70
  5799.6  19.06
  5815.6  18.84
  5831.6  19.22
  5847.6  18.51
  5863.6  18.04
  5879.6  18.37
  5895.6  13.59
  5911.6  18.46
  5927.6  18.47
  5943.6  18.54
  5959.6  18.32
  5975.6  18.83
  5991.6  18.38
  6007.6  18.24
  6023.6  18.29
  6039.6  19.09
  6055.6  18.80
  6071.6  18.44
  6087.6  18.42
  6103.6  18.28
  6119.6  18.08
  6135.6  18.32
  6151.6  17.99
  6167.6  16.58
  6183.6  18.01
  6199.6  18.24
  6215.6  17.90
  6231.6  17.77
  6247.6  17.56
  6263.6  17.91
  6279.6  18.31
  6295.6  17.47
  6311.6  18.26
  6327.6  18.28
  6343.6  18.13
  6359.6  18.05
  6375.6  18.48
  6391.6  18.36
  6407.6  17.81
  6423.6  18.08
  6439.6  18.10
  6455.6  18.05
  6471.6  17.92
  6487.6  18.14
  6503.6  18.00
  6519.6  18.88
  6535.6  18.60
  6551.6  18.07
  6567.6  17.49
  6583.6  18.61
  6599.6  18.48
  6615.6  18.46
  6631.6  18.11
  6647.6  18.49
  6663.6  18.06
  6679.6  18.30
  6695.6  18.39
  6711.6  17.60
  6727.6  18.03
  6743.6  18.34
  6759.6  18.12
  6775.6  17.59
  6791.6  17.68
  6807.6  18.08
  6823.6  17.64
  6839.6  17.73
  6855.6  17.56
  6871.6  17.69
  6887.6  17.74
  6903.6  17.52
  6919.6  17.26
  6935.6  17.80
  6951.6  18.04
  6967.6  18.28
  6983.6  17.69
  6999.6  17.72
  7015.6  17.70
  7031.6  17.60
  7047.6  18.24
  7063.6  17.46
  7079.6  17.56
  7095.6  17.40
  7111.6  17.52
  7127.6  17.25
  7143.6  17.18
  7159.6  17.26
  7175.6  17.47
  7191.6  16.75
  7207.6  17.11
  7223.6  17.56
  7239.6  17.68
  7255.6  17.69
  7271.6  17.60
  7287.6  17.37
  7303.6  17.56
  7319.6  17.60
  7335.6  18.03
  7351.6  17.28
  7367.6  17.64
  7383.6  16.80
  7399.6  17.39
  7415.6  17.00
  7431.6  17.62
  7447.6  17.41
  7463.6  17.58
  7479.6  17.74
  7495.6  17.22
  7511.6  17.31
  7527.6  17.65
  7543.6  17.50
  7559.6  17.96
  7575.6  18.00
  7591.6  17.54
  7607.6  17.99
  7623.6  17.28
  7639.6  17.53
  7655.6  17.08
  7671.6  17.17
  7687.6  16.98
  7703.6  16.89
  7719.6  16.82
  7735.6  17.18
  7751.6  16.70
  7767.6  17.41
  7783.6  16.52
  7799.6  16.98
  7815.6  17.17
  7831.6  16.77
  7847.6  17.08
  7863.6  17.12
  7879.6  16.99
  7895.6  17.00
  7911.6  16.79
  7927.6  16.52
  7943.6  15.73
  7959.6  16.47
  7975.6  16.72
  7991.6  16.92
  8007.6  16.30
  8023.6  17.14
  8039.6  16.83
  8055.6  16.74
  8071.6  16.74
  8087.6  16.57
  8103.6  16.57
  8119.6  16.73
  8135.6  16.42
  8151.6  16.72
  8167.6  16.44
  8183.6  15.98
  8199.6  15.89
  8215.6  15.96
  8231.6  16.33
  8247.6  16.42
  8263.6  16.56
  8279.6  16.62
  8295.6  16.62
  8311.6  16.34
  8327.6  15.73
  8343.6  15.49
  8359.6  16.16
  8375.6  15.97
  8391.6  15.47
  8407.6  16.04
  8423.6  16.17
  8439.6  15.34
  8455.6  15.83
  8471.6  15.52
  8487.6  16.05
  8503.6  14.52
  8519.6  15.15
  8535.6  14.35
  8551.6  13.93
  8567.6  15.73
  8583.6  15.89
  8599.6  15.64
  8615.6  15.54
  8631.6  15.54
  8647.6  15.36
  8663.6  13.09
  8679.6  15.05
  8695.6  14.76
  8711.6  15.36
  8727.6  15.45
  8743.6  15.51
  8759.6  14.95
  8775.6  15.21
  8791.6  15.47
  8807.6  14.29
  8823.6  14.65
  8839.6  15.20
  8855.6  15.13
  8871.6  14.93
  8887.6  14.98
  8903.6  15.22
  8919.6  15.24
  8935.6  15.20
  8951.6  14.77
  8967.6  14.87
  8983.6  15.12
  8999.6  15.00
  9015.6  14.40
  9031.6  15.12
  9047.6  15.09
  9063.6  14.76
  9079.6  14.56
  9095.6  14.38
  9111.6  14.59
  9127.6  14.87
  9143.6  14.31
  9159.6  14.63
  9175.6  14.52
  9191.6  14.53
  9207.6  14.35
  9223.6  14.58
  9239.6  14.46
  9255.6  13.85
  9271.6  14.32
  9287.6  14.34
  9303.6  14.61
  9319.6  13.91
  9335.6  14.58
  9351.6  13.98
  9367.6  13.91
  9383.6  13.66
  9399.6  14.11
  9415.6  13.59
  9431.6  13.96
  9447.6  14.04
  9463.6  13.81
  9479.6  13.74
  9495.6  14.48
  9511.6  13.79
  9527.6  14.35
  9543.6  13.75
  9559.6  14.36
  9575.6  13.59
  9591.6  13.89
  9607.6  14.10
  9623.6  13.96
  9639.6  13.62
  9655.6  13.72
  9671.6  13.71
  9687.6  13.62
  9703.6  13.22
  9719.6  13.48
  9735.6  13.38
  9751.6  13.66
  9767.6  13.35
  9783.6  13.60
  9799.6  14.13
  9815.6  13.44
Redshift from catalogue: 0.000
